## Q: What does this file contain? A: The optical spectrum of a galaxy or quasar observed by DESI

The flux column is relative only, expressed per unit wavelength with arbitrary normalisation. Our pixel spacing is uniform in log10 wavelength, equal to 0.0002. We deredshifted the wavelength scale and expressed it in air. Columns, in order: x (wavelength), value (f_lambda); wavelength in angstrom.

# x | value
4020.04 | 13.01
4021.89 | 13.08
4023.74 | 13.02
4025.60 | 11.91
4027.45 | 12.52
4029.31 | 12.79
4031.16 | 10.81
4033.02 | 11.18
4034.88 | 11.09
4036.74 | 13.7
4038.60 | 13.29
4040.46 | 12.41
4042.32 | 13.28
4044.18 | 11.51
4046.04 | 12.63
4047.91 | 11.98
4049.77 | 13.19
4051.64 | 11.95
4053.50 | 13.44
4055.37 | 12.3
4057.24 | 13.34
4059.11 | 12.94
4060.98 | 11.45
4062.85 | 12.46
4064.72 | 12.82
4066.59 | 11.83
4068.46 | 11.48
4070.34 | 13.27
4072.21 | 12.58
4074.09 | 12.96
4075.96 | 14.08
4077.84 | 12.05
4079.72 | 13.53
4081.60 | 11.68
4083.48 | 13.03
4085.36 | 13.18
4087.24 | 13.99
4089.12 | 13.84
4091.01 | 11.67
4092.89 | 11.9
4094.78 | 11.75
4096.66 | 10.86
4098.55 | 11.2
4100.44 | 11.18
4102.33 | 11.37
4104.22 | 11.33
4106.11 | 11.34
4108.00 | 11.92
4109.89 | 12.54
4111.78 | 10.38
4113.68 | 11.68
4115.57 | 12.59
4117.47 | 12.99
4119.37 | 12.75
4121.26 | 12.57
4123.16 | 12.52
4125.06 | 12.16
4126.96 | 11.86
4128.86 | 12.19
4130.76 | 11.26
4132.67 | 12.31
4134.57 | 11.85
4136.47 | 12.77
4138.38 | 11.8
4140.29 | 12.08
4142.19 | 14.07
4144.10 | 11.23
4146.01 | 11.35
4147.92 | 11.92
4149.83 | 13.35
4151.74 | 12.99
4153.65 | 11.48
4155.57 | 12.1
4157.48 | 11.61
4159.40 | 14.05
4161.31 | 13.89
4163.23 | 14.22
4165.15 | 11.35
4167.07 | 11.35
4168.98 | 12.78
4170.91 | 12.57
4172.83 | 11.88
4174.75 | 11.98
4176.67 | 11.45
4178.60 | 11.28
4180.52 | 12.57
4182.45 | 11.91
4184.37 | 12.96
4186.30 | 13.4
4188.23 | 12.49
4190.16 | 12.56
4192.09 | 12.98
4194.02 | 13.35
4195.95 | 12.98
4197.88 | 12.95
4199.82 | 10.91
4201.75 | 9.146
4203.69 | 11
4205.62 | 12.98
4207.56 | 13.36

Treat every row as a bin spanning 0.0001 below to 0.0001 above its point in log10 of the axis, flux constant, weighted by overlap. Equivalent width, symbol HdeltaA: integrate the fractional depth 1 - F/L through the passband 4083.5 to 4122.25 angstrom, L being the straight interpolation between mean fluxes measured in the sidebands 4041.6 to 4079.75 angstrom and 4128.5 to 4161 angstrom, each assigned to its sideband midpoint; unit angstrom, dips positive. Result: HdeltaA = 1.2 angstrom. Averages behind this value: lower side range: 12.6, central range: 12.1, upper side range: 12.3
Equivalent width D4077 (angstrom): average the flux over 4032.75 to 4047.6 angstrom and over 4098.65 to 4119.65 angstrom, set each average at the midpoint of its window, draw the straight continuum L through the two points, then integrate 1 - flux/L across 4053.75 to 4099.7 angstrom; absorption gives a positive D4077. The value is -1.7 angstrom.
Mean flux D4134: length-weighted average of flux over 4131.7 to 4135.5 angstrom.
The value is 12.1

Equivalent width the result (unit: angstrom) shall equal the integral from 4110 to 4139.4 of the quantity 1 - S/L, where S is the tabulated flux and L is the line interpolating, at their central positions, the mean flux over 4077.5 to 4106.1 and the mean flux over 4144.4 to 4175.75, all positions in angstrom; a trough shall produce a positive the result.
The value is 0.3 angstrom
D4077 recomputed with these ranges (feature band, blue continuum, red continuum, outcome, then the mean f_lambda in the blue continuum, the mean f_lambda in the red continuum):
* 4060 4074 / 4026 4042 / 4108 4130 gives -0.1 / 12.3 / 12.2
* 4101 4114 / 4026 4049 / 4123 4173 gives 0.9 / 12.3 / 12.3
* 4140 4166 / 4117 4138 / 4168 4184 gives -0.8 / 12.3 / 12.1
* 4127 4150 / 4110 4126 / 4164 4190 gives 0.1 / 12.2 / 12.2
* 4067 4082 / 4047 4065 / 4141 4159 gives -0.2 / 12.6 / 12.3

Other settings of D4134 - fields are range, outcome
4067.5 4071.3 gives 12.4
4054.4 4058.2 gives 12.8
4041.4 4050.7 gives 12.5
